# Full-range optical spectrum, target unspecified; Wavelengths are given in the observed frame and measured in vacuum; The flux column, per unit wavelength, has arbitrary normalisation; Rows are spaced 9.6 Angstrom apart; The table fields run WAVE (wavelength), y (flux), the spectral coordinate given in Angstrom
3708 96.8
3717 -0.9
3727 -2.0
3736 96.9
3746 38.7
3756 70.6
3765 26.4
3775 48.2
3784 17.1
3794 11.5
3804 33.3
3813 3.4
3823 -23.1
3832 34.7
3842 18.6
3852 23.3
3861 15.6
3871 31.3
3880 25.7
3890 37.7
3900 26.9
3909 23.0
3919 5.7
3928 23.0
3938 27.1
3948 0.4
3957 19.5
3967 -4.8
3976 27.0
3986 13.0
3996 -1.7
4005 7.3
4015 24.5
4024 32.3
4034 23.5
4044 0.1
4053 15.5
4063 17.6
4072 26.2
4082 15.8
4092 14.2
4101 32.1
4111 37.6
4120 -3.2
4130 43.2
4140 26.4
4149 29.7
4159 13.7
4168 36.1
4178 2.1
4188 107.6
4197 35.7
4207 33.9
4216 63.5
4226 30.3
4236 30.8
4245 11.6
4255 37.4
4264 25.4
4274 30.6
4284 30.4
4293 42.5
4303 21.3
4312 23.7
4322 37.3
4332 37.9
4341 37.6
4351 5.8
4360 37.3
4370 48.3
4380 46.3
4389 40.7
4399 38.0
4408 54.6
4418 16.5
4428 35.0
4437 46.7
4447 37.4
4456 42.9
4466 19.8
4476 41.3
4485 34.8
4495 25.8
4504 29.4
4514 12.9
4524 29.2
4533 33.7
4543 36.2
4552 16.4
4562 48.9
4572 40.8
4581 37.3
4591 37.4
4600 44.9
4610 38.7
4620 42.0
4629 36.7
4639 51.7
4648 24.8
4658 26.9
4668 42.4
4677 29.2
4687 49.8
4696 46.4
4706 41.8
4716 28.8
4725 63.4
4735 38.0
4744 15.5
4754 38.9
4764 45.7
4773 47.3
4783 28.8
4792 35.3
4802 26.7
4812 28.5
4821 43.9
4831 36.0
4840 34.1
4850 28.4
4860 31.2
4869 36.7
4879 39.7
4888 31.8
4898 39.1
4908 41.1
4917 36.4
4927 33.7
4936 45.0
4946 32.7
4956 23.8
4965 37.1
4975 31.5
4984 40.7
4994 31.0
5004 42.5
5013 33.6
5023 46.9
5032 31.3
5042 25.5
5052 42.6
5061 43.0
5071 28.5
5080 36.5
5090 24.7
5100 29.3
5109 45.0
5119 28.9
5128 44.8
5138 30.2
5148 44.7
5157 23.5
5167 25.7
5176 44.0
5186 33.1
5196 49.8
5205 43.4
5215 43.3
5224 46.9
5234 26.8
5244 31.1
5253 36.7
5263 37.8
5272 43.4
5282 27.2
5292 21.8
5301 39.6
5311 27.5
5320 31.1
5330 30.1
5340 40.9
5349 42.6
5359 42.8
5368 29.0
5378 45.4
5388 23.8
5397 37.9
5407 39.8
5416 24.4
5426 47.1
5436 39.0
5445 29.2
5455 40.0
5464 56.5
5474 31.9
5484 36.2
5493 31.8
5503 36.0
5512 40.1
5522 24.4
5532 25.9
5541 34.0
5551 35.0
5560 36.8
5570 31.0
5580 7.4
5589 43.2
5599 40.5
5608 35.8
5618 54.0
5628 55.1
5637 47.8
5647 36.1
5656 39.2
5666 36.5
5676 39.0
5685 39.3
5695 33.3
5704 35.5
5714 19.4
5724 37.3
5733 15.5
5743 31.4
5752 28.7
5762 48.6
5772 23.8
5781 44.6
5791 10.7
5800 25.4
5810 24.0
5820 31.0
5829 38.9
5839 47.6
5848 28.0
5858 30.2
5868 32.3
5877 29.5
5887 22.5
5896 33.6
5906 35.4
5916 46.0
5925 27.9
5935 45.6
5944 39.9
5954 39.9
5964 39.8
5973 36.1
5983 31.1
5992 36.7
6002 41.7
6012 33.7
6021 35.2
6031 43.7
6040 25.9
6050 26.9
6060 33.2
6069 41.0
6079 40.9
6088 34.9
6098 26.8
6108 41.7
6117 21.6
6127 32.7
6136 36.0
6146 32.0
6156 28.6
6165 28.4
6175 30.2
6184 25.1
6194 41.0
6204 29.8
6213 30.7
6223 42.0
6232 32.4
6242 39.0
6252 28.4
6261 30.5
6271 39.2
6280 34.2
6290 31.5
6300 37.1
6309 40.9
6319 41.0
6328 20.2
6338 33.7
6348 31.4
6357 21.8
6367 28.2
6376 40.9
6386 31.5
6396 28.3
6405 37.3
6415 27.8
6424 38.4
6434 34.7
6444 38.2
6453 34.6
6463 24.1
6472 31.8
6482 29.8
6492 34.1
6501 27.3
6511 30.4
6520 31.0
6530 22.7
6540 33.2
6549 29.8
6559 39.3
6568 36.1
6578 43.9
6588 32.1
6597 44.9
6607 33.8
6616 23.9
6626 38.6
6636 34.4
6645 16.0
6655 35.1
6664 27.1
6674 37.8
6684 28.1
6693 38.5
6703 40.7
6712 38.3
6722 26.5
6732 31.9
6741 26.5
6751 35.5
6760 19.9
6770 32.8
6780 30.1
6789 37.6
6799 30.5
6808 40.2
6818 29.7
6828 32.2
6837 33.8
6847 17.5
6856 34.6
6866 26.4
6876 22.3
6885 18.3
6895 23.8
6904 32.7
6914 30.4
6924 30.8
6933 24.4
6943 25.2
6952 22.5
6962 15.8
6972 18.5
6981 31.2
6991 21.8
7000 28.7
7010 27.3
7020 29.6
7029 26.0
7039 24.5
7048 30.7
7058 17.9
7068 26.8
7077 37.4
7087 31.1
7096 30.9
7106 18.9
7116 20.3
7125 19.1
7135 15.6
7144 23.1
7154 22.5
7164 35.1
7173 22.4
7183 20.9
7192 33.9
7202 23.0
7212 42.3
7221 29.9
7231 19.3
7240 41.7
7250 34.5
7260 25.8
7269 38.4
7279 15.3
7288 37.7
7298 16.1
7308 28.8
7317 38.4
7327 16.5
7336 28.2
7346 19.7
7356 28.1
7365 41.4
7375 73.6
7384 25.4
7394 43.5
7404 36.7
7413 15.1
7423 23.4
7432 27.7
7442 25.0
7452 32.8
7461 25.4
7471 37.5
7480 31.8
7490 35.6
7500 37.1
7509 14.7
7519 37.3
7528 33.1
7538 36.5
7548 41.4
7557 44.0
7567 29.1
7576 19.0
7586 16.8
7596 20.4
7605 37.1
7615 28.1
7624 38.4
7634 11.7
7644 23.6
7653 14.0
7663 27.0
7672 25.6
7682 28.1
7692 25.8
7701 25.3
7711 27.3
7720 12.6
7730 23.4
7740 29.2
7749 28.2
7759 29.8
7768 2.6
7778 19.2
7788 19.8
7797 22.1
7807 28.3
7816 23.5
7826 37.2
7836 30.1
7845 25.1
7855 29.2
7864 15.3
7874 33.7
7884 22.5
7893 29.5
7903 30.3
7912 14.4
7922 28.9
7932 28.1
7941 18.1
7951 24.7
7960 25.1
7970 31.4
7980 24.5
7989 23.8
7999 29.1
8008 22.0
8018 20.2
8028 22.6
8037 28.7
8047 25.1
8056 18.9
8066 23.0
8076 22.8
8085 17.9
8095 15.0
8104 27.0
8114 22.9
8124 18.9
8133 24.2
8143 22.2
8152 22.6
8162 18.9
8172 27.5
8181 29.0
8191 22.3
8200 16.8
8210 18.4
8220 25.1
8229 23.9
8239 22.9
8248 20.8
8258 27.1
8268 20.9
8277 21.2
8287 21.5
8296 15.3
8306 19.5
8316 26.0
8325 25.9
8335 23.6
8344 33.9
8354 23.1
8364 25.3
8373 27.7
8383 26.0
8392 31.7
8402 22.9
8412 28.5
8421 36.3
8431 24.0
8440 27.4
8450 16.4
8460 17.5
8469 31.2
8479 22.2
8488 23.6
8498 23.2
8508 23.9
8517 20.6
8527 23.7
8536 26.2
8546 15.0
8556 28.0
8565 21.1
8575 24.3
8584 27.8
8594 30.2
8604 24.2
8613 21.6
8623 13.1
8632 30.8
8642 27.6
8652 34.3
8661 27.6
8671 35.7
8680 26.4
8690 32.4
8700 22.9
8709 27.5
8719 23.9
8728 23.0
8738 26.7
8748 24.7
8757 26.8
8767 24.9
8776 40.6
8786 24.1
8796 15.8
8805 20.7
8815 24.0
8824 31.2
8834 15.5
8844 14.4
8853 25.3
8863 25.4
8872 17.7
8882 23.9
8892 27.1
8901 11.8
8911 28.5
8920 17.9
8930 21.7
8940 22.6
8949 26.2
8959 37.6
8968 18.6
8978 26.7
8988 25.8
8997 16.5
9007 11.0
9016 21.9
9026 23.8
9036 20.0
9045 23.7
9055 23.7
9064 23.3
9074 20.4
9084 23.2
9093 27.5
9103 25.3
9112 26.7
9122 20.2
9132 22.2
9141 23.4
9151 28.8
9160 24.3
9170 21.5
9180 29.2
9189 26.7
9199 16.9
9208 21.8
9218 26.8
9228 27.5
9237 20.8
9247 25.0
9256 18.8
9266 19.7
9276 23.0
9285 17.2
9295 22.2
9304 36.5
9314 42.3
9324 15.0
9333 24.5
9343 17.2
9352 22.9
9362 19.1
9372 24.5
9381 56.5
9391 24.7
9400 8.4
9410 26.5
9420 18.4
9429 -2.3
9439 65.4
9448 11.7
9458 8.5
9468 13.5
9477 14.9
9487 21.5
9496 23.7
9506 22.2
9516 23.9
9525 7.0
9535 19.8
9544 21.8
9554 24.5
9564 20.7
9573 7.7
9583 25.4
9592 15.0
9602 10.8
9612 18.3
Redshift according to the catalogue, 0.12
